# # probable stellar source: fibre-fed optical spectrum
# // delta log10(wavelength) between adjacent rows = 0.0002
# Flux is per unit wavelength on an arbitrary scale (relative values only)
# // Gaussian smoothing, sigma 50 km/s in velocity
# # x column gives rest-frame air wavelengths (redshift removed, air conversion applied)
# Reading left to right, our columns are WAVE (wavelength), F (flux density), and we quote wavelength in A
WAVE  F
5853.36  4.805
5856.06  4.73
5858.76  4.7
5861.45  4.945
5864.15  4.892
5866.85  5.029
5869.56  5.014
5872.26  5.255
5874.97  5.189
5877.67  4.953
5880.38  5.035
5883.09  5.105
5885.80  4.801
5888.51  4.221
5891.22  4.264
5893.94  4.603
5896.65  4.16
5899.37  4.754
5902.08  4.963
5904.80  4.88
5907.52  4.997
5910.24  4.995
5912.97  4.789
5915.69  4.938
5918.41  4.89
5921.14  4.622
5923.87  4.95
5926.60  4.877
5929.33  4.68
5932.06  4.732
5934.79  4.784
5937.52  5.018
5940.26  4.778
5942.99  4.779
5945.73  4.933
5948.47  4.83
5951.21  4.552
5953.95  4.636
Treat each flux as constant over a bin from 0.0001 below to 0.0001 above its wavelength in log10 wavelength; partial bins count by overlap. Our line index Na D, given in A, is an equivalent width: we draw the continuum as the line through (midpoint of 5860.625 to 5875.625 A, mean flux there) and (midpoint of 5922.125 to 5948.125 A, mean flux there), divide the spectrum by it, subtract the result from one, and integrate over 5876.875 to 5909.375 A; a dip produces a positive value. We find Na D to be 1.6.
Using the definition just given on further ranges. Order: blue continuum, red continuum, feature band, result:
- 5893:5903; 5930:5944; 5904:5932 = -0.8 A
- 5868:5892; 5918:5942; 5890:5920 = 0.6 A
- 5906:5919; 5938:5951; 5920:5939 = 0.2 A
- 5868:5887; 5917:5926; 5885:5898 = 1.5 A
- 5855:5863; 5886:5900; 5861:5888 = -2.2 A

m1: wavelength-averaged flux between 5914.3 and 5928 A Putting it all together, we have 4.86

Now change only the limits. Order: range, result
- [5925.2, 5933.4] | 4.76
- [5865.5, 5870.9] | 5.01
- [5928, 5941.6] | 4.8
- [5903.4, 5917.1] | 4.92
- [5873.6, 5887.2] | 5.01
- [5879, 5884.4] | 5.07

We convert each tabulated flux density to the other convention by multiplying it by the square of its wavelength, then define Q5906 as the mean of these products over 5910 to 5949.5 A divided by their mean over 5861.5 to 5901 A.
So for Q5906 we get 1.02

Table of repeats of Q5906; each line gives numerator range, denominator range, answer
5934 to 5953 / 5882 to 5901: 1.07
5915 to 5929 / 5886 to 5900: 1.11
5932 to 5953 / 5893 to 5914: 1.02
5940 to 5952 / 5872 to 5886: 0.97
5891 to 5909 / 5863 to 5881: 0.94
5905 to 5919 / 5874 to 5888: 1.00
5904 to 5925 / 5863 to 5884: 0.98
